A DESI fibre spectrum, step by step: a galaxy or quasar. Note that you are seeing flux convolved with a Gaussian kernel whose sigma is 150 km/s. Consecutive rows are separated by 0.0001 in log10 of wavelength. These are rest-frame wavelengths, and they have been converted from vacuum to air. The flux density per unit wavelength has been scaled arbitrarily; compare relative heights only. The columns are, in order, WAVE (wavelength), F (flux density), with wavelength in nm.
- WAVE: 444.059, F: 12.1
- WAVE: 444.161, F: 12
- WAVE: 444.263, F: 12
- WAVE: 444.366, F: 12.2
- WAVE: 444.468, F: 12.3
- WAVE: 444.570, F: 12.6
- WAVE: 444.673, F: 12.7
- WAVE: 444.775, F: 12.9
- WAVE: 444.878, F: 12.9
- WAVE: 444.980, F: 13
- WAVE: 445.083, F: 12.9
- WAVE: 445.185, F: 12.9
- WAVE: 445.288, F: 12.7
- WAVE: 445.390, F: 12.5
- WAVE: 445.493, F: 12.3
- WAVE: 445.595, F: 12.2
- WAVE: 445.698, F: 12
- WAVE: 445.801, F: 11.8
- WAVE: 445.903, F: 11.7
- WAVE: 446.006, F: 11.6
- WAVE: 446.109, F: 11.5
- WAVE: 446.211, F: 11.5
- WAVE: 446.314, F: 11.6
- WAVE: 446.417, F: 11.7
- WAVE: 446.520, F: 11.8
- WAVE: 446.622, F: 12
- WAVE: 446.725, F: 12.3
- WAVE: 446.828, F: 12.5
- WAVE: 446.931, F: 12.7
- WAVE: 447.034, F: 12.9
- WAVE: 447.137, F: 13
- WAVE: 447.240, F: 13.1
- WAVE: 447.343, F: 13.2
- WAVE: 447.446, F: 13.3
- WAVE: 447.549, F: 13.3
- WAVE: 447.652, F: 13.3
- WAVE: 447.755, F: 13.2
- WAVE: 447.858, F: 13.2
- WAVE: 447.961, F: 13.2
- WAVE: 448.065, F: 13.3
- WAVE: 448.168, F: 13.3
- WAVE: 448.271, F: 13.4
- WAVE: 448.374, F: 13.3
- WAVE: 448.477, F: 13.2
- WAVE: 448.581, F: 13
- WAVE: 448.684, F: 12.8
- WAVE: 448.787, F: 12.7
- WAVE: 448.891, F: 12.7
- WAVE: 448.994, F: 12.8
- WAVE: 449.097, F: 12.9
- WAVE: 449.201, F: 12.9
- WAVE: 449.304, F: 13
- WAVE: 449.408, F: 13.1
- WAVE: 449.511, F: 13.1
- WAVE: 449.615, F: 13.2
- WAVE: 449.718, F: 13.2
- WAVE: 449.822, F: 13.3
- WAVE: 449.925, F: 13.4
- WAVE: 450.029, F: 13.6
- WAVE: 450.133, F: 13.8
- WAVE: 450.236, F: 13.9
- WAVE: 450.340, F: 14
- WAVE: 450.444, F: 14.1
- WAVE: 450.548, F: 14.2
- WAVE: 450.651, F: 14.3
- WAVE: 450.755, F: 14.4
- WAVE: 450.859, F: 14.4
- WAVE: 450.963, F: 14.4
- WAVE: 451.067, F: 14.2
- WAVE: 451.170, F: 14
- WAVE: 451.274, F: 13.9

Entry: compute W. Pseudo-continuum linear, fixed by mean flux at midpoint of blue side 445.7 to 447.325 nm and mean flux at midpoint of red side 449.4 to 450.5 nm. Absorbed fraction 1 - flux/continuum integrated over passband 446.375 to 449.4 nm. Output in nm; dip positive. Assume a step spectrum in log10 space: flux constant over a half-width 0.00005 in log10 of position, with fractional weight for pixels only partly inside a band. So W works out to -0.05 nm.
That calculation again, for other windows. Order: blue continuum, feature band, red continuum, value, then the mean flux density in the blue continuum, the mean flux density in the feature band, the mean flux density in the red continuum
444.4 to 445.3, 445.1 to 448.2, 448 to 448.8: 0.10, 12.8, 12.5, 13.1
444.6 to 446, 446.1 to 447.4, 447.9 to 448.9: 0.05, 12.5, 12.3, 13.1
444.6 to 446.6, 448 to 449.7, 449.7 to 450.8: 0.04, 12.2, 13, 13.8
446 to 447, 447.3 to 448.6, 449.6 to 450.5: -0.06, 12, 13.3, 13.6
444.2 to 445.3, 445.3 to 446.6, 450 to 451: 0.11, 12.6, 11.9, 14.1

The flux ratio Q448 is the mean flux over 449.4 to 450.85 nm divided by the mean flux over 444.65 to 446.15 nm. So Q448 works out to 1.11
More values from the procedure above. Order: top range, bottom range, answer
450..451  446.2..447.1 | 1.16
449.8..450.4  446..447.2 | 1.13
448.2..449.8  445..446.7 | 1.08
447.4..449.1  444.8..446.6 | 1.08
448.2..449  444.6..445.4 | 1.02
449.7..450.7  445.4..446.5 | 1.17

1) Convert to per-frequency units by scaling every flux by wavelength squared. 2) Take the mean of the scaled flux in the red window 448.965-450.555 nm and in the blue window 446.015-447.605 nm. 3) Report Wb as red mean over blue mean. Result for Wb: 1.09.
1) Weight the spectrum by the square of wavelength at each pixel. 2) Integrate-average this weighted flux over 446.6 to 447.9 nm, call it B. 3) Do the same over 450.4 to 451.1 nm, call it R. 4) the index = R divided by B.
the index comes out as 1.12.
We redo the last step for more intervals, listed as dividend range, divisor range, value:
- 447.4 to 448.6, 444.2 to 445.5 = 1.07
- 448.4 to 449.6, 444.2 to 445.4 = 1.04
